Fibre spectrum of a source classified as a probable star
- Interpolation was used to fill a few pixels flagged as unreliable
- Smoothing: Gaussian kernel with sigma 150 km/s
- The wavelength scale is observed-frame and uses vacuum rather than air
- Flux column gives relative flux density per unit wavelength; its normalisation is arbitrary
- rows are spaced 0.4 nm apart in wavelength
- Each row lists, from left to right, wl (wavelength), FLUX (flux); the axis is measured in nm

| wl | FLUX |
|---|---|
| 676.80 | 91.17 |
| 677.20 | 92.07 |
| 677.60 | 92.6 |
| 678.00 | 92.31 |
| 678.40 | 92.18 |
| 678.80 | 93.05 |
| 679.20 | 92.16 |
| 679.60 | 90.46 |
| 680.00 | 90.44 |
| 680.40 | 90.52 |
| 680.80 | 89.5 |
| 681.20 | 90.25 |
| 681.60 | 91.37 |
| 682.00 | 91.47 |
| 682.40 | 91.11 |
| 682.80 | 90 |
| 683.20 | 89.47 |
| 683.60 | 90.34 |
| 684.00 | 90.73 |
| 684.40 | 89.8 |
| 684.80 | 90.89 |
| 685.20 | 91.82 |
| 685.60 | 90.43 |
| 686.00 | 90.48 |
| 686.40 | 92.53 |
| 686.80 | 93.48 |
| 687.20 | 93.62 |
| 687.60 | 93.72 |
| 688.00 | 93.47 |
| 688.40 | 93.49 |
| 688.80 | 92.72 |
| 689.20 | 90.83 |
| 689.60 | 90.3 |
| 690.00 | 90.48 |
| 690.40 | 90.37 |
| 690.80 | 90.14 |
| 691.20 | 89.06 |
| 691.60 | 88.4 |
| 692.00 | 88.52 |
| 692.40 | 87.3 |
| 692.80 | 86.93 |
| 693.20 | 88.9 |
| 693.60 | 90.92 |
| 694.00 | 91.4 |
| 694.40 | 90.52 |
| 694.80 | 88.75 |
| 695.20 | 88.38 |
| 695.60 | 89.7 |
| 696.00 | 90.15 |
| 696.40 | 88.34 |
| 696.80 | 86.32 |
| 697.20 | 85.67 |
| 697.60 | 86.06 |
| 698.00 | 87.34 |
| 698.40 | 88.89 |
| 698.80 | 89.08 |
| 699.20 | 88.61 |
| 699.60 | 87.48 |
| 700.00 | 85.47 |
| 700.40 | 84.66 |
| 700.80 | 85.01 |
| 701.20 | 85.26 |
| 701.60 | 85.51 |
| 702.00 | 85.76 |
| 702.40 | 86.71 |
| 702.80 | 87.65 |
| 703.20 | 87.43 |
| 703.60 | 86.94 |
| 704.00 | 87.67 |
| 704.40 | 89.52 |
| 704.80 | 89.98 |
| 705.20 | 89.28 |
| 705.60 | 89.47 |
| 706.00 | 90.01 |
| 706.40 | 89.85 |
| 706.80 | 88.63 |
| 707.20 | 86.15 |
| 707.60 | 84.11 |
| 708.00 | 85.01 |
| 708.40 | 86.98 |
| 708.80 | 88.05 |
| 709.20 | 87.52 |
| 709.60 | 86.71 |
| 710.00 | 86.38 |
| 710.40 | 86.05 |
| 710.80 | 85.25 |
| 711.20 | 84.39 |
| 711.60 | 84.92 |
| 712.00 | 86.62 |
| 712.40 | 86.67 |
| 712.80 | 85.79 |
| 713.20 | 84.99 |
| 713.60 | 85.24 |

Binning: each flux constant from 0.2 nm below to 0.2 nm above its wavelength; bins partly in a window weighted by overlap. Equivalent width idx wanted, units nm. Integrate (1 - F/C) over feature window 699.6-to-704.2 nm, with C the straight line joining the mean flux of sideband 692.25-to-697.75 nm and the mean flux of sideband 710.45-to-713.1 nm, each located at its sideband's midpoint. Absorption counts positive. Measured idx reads 0.06 nm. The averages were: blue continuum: 88.6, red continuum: 85.6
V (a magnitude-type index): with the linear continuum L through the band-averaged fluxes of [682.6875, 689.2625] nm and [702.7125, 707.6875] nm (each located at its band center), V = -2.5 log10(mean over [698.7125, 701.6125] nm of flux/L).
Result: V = 0.04 mag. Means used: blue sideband 91.7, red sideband 88.3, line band 86.3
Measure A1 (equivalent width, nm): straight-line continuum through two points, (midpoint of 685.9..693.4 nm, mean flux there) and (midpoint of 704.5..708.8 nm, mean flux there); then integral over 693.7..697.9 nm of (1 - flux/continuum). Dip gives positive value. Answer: 0.06 nm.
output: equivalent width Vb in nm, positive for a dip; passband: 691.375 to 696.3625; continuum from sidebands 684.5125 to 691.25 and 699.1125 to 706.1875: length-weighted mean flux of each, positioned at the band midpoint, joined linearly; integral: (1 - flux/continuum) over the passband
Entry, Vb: 0.04 nm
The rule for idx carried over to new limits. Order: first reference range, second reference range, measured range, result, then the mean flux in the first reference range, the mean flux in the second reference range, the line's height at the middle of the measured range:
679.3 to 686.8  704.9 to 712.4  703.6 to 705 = -0.02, 90.7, 87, 87.6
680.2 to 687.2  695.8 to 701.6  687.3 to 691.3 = -0.10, 90.9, 87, 89.4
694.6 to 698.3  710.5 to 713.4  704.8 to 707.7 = -0.07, 87.9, 85.5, 86.4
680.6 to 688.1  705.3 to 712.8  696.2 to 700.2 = 0.07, 91.3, 86.8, 88.8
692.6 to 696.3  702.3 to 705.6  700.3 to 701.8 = 0.06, 89.5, 88.3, 88.6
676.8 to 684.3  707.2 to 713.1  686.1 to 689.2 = -0.11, 91.1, 86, 89.9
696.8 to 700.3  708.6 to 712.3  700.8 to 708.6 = -0.06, 87.2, 86.2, 86.7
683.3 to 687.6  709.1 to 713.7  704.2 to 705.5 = -0.03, 91.5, 85.9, 87.3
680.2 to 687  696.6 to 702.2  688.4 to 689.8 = -0.04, 90.8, 86.5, 89.3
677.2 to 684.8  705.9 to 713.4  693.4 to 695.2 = -0.03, 91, 86.5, 88.9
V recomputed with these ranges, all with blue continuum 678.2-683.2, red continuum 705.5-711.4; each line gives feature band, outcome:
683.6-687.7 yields -0.02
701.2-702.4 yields 0.03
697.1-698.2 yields 0.03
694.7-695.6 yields 0.00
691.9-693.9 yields 0.01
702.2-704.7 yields 0.00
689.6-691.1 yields -0.01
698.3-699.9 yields 0.00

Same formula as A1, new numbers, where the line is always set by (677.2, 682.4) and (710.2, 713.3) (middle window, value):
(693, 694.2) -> -0.021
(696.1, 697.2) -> 0.013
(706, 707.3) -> -0.032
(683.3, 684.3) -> 0.003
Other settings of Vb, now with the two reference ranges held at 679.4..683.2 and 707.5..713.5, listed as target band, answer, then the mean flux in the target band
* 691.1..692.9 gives 0.02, 88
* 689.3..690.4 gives -0.02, 90.4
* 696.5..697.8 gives 0.03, 86.2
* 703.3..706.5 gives -0.08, 89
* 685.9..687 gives -0.03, 92.3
